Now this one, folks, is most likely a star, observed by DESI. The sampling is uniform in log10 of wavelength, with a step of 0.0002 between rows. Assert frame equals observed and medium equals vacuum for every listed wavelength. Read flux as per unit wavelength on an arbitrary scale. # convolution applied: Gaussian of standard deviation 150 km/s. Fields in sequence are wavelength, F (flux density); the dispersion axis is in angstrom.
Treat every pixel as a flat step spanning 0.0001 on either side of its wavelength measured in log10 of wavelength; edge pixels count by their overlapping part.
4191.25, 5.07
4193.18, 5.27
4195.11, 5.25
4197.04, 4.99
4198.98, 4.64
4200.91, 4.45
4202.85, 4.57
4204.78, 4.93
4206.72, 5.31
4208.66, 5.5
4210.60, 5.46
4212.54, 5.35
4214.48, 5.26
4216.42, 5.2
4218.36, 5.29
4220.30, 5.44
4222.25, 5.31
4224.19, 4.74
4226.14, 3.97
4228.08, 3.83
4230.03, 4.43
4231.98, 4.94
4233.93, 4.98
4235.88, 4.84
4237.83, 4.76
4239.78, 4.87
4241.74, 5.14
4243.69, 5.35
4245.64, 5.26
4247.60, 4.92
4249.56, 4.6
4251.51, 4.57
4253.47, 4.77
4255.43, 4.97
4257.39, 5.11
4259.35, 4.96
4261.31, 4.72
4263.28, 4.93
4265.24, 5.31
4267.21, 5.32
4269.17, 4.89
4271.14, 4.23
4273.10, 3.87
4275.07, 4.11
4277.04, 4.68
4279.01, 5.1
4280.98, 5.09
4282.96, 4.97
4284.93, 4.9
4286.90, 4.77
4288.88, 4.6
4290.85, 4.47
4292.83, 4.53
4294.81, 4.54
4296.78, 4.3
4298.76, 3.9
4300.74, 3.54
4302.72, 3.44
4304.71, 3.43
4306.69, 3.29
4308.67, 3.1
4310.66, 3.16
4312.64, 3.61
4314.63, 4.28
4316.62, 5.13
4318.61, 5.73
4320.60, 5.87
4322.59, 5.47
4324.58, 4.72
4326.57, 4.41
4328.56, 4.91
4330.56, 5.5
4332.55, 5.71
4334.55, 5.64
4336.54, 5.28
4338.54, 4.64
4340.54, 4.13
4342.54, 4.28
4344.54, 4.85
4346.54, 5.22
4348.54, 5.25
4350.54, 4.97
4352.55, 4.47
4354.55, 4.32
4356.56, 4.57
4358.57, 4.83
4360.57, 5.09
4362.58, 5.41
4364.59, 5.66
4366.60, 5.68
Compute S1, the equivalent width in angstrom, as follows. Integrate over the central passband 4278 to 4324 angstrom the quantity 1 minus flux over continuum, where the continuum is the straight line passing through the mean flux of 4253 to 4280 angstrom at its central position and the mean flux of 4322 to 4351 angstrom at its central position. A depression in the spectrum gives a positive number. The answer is 4.5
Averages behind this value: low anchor 4.78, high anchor 4.99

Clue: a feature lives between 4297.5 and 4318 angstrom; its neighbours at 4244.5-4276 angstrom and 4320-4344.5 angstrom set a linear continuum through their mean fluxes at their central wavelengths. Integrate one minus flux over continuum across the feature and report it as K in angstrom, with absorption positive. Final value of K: 5.0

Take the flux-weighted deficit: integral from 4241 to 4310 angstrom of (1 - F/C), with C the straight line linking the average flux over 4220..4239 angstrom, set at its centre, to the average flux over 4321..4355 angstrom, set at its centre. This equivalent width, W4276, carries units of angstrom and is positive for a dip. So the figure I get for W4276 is 3.6 angstrom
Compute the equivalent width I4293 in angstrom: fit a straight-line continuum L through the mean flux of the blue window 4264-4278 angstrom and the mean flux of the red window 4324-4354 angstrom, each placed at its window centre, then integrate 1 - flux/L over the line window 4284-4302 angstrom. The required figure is 1.3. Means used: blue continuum 4.64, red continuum 4.93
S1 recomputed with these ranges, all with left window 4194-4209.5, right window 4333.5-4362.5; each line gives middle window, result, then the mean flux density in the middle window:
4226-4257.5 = 0.8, 4.8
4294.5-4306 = 2.5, 3.8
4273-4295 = 1.0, 4.67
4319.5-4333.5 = -1.1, 5.23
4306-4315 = 2.6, 3.44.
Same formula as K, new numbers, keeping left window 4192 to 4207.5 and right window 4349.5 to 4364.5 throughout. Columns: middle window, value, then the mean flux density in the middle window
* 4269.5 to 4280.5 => 0.98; 4.46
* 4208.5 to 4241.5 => -0.19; 4.94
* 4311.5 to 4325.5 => -0.22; 4.95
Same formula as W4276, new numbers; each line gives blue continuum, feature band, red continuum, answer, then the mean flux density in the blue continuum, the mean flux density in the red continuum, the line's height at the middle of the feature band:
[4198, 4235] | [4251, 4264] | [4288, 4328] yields -0.7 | 4.93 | 4.28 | 4.64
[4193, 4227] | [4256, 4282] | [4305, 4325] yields -0.6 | 5.05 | 4.39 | 4.68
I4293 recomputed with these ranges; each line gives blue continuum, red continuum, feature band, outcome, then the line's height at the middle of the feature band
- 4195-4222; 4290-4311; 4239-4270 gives -3.65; 4.46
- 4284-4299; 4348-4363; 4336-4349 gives 0.00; 4.77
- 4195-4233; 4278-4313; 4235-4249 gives -1.02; 4.67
